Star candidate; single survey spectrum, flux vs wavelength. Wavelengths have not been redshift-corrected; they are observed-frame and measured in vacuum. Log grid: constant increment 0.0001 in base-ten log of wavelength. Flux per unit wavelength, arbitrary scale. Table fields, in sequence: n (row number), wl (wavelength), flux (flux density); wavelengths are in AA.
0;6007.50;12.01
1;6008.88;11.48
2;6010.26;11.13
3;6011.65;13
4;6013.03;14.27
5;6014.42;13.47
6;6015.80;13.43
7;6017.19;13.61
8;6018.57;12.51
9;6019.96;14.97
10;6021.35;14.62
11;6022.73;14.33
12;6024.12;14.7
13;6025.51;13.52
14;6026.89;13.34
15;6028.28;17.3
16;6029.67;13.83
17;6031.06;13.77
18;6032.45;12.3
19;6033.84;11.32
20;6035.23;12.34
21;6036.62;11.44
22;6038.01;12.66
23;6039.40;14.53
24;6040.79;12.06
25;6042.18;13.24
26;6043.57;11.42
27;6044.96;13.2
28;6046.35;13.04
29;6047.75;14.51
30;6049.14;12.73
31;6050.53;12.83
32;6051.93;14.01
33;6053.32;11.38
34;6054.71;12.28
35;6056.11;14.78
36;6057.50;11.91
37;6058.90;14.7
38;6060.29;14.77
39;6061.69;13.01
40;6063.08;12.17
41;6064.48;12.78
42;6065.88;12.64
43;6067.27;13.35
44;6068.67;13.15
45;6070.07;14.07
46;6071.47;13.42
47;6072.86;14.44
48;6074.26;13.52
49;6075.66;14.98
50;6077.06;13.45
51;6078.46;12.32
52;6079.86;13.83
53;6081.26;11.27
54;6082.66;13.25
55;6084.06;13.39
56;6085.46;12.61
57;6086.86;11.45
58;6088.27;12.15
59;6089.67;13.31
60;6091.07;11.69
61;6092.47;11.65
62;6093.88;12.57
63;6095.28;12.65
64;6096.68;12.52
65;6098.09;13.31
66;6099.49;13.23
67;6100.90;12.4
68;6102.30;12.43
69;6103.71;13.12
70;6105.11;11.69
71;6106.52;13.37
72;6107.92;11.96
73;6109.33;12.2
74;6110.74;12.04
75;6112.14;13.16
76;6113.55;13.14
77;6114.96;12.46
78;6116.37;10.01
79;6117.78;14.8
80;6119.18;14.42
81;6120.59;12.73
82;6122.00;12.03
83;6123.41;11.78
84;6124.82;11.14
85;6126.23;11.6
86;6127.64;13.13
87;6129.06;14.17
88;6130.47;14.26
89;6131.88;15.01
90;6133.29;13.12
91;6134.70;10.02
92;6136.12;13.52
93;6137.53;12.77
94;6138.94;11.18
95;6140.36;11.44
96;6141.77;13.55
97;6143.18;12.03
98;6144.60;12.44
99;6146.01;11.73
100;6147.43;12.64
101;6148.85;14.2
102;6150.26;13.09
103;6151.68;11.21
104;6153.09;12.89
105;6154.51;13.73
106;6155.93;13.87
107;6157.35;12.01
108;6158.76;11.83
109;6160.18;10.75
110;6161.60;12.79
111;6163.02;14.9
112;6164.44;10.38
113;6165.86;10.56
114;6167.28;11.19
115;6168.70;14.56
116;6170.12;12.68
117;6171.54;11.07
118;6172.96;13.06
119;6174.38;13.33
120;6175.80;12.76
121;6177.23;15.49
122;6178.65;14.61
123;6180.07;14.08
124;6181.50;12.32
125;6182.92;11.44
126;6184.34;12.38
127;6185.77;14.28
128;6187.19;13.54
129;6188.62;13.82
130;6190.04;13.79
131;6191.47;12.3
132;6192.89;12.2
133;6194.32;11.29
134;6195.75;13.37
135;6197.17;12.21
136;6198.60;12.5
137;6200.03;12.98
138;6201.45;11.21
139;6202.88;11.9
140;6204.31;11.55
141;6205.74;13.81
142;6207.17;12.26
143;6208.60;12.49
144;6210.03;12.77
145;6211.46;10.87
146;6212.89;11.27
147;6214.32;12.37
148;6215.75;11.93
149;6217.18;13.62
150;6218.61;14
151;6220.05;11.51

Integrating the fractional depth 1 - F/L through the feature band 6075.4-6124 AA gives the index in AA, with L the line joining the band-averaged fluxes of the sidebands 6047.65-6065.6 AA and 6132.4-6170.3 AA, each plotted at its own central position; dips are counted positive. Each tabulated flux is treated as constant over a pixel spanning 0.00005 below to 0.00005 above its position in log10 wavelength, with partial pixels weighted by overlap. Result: 0.7 AA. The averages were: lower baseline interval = 13.2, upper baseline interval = 12.4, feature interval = 12.6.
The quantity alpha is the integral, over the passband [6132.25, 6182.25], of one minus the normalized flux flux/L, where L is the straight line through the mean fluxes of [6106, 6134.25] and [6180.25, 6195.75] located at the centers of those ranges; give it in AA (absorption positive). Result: 0.6 AA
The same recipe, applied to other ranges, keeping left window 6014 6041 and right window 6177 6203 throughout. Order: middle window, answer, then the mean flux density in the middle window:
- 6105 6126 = 1.2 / 12.5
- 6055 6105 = 1.2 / 13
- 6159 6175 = 0.9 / 12.3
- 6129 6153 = 0.7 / 12.7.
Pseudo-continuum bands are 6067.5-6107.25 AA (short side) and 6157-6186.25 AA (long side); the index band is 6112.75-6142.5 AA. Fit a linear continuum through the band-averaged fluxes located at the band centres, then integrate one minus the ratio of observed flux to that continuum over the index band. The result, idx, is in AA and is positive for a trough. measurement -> 0.3 AA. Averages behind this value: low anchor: 12.9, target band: 12.7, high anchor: 12.7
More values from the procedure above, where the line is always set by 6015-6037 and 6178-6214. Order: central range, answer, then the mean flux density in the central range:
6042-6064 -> 0.5 AA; 13.1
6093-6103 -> 0.4 AA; 12.7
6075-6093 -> 0.7 AA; 12.7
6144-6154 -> 0.2 AA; 12.6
